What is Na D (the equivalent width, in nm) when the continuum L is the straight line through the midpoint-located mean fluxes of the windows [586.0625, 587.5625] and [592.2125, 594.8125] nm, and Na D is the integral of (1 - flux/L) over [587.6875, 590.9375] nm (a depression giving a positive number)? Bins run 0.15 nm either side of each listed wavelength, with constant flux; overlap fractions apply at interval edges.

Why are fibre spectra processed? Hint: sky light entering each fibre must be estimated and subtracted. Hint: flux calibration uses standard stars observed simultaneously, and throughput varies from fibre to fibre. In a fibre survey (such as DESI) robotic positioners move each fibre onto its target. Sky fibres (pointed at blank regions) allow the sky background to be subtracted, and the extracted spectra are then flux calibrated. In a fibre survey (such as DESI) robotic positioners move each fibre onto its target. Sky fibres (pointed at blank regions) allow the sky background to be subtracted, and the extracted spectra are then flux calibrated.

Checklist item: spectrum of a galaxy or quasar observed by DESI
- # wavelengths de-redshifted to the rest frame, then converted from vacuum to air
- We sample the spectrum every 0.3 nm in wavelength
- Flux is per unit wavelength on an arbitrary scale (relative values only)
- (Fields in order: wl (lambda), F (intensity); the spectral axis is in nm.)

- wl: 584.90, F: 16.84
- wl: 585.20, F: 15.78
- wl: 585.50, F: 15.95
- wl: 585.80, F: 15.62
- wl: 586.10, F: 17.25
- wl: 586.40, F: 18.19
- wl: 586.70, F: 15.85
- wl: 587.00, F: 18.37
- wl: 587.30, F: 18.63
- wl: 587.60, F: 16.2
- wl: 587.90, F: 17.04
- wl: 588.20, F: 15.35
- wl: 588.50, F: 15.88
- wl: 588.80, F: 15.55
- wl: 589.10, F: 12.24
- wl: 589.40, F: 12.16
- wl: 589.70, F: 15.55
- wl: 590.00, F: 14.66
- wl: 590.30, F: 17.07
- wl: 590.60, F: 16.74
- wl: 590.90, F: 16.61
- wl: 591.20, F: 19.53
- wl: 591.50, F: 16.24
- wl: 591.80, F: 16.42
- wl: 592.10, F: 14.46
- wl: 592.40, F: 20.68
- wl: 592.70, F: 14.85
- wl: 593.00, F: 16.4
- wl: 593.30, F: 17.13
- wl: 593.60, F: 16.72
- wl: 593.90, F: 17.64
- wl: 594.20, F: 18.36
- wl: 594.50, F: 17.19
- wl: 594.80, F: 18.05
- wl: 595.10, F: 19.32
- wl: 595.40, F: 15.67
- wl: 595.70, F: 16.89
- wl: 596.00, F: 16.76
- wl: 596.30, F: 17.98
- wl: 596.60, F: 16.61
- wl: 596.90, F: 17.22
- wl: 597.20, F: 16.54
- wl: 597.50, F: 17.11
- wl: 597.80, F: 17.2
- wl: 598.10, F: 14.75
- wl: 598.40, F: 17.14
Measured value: 0.40 nm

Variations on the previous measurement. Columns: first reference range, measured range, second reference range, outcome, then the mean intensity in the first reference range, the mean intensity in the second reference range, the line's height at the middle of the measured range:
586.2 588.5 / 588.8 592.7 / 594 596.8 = 0.278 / 17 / 17.4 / 17.2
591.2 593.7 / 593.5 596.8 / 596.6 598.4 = -0.137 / 16.8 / 16.6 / 16.7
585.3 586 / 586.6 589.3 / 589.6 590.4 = -0.046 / 15.9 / 15.7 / 15.8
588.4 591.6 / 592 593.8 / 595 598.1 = -0.062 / 15.6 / 17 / 16.2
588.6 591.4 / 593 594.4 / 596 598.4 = -0.098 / 15.6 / 16.8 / 16.2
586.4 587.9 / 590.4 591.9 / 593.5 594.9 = 0.031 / 17.3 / 17.6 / 17.5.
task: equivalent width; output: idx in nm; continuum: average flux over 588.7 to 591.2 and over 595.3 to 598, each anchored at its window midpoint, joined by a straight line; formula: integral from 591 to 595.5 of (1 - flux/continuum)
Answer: -0.327 nm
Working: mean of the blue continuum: 15.3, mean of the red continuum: 16.9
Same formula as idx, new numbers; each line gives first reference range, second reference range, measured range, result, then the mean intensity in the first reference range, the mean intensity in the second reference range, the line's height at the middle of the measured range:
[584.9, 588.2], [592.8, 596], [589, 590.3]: 0.222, 16.8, 17.3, 17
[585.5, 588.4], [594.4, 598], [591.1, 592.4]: 0.001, 16.9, 17.2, 17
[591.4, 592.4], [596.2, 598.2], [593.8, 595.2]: -0.125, 16.4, 16.8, 16.6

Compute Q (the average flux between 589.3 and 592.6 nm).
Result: 16.4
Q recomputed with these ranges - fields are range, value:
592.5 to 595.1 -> 17.2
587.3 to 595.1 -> 16.4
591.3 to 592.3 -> 16.1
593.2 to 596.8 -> 17.4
